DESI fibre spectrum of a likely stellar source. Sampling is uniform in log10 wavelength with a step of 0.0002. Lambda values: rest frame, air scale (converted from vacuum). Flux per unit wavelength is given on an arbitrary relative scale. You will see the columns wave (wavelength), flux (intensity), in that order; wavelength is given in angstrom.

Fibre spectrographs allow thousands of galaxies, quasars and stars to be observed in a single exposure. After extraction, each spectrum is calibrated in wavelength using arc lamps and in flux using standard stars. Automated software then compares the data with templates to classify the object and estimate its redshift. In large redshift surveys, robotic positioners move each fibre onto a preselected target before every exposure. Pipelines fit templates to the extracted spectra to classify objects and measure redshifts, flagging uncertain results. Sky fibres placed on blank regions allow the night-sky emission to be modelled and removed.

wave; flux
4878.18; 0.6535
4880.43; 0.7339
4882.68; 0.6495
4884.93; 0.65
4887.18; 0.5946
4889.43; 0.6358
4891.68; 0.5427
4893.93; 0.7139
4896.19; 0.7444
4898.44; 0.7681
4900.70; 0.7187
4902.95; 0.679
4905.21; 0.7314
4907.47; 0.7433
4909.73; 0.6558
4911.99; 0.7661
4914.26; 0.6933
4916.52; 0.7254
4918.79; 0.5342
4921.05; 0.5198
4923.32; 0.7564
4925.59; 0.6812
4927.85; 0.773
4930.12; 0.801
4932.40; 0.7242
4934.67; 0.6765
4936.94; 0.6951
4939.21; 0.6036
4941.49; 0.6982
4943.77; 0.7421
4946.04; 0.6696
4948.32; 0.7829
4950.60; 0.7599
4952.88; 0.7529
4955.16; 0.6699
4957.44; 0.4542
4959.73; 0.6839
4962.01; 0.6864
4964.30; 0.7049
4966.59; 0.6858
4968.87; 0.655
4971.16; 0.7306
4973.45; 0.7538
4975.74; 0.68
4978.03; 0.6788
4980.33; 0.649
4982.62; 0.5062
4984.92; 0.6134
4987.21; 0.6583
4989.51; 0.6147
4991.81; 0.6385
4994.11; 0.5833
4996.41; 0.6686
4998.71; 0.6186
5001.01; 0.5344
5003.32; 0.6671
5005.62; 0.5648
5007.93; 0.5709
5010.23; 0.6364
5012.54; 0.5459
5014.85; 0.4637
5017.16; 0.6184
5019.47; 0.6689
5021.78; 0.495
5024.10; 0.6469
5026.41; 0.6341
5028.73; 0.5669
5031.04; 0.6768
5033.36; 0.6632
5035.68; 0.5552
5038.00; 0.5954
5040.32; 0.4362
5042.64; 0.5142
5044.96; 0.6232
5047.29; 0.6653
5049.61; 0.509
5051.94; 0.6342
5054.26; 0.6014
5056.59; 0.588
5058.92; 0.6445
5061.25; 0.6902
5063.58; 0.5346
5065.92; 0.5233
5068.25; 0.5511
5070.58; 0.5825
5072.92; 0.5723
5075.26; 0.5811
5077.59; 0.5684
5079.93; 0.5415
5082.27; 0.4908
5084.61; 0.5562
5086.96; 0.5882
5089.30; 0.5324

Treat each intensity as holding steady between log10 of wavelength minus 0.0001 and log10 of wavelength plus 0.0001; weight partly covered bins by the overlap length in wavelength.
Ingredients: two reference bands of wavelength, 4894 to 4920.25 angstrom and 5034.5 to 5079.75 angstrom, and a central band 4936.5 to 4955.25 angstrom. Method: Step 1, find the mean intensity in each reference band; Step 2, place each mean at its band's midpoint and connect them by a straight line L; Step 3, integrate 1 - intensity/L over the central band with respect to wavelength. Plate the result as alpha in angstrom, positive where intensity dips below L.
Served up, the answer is -1.1 angstrom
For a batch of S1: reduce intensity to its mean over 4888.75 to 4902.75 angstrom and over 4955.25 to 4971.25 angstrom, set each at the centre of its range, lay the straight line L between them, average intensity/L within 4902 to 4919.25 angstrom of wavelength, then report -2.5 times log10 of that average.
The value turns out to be -0.02 mag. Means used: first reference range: 0.689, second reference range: 0.653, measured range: 0.697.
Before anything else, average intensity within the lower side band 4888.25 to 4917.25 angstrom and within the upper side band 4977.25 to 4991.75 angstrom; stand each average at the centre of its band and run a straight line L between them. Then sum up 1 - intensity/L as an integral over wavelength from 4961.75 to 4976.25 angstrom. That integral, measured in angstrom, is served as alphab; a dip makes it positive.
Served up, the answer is -1.5 angstrom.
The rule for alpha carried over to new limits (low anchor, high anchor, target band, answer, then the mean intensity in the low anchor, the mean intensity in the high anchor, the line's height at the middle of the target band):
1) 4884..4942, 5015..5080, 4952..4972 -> -0.54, 0.686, 0.587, 0.65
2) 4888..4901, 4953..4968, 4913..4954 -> -2.05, 0.683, 0.655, 0.667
